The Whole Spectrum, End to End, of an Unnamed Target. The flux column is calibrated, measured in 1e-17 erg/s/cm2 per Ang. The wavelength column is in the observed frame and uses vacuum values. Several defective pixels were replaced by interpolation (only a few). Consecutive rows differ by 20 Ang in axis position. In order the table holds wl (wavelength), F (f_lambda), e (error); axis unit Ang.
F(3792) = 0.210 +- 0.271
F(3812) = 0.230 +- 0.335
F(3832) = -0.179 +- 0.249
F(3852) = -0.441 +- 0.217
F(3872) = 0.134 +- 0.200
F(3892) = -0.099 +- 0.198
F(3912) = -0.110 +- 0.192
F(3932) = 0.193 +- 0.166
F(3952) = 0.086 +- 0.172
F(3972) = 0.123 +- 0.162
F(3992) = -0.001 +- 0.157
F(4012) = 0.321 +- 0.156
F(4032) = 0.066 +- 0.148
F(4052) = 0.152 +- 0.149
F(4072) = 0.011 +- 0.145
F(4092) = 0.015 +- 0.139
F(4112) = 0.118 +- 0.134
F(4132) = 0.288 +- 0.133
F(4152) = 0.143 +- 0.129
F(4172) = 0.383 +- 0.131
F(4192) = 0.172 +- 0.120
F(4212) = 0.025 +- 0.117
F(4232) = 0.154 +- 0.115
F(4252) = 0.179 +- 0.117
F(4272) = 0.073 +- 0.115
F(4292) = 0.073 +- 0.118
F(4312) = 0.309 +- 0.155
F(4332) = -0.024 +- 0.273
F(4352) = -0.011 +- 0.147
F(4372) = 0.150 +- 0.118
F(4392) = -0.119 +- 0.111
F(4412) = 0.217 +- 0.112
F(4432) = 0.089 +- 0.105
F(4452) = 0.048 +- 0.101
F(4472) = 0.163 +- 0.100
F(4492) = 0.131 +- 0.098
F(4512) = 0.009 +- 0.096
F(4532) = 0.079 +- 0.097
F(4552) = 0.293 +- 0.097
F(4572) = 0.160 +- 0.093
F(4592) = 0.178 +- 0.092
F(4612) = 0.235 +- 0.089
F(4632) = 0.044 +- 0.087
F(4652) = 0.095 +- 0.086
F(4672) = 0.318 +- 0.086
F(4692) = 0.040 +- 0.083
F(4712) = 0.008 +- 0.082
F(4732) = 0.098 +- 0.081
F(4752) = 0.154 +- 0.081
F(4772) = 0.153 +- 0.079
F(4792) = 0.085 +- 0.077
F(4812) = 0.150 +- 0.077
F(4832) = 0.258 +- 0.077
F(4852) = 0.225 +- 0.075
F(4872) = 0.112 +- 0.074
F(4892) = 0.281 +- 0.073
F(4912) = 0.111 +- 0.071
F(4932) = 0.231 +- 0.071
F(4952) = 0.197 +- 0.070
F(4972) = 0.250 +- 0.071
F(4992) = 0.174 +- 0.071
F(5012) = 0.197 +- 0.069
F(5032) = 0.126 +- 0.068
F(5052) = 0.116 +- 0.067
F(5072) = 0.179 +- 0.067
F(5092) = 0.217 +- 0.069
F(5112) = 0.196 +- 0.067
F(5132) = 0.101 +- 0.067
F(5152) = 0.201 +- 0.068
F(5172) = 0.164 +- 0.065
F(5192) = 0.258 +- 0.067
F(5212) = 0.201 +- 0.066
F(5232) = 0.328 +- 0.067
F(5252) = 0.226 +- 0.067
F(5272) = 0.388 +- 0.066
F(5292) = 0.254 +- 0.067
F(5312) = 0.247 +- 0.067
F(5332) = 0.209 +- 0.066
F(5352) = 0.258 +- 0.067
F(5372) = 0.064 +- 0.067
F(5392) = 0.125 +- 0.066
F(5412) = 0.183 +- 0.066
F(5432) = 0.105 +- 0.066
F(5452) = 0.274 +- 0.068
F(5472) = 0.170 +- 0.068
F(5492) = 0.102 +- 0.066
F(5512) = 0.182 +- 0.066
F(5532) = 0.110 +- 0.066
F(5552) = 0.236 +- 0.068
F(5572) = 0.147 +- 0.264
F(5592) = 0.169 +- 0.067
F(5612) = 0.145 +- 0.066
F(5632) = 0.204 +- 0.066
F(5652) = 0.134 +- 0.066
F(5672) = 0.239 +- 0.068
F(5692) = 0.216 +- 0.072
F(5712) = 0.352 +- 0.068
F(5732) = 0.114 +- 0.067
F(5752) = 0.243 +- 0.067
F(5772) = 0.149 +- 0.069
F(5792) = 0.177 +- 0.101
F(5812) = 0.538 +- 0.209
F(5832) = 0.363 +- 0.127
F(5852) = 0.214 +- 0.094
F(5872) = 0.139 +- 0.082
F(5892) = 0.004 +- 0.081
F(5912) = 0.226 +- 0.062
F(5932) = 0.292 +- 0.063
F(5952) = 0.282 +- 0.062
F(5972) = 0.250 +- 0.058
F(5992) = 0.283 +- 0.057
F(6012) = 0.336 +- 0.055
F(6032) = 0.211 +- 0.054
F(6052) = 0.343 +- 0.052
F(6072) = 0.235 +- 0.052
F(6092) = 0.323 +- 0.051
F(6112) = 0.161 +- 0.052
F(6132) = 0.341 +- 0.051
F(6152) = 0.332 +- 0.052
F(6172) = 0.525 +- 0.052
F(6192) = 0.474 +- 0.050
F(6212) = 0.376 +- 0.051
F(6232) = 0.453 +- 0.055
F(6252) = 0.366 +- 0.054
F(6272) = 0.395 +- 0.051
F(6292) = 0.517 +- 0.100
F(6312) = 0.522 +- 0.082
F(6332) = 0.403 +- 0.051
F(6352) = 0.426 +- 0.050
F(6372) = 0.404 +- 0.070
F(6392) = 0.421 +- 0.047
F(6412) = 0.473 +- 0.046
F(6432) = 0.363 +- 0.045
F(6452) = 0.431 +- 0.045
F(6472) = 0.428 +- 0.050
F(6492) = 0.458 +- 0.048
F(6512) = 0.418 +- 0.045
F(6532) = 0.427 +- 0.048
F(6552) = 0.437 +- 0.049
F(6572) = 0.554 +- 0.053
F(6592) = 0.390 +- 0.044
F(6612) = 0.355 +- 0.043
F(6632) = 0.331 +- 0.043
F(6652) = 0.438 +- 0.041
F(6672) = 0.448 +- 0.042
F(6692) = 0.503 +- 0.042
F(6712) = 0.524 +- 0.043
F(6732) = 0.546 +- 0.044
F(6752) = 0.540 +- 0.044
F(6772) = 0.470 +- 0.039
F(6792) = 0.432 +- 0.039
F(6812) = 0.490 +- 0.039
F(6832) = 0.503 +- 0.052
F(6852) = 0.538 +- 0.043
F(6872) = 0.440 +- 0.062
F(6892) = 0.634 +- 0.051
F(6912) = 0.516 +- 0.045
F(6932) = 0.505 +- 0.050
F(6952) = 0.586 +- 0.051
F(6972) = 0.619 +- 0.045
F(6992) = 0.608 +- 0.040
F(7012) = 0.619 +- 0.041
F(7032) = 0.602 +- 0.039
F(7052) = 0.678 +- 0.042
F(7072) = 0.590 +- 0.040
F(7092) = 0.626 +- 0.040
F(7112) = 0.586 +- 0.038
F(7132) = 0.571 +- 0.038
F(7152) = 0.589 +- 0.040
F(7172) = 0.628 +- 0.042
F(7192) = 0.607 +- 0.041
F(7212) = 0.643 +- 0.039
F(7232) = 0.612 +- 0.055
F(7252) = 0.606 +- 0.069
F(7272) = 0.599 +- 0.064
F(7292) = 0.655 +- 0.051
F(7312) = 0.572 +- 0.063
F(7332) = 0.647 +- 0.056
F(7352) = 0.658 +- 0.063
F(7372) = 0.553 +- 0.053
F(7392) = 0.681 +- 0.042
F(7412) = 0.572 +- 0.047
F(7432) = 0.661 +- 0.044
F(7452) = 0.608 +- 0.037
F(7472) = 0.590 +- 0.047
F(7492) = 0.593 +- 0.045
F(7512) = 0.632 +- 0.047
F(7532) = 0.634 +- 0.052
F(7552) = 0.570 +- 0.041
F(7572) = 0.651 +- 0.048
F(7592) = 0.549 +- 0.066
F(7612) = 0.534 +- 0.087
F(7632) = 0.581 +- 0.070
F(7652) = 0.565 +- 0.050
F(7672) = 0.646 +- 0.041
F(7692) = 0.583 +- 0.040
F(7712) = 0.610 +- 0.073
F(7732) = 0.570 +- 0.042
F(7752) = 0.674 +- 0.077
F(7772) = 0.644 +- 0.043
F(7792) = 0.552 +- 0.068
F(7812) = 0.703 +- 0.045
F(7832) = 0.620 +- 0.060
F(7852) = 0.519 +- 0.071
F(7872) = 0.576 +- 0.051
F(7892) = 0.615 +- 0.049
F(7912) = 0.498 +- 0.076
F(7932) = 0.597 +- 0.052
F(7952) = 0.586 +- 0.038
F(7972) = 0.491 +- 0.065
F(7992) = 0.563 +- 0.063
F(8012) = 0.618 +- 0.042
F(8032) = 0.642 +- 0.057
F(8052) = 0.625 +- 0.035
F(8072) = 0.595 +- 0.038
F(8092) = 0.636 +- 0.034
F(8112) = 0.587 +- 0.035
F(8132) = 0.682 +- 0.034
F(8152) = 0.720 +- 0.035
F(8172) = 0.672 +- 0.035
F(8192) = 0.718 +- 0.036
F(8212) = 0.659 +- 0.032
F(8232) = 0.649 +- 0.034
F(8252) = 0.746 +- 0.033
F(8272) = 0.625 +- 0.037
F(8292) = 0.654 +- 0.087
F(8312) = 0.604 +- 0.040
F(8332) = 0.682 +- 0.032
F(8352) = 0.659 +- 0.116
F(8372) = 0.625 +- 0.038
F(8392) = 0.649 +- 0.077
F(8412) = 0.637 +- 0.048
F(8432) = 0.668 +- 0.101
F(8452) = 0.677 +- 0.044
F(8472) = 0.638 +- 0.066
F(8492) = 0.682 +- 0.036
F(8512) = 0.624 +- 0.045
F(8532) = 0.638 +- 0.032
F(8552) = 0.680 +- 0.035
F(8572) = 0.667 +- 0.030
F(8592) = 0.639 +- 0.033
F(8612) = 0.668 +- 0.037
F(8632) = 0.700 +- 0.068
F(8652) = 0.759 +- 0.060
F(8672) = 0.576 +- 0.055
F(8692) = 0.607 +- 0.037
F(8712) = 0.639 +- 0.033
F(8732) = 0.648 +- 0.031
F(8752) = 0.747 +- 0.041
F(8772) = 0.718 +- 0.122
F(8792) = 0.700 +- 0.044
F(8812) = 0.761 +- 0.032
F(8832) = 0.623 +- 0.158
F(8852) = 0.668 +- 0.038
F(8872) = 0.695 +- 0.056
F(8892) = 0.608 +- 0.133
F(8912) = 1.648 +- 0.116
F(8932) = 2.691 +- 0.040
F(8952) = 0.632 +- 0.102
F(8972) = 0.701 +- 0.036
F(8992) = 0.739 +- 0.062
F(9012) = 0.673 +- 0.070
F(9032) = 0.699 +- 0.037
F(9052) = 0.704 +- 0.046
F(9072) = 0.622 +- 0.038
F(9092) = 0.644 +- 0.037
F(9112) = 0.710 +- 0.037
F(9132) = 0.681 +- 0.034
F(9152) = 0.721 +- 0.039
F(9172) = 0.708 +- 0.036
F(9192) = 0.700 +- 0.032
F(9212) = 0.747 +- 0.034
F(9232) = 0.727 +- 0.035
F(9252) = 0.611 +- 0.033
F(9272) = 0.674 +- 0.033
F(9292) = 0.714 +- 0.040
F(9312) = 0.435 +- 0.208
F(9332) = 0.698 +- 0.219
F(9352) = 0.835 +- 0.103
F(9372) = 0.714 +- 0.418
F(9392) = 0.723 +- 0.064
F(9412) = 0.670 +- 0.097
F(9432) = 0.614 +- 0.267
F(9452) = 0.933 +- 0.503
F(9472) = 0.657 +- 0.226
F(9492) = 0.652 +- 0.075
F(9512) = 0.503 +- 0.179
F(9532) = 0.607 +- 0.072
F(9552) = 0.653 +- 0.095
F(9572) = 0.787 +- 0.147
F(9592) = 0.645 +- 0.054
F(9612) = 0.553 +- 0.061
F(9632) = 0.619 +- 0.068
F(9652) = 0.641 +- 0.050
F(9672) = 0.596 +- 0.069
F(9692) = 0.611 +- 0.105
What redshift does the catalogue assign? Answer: 0.54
